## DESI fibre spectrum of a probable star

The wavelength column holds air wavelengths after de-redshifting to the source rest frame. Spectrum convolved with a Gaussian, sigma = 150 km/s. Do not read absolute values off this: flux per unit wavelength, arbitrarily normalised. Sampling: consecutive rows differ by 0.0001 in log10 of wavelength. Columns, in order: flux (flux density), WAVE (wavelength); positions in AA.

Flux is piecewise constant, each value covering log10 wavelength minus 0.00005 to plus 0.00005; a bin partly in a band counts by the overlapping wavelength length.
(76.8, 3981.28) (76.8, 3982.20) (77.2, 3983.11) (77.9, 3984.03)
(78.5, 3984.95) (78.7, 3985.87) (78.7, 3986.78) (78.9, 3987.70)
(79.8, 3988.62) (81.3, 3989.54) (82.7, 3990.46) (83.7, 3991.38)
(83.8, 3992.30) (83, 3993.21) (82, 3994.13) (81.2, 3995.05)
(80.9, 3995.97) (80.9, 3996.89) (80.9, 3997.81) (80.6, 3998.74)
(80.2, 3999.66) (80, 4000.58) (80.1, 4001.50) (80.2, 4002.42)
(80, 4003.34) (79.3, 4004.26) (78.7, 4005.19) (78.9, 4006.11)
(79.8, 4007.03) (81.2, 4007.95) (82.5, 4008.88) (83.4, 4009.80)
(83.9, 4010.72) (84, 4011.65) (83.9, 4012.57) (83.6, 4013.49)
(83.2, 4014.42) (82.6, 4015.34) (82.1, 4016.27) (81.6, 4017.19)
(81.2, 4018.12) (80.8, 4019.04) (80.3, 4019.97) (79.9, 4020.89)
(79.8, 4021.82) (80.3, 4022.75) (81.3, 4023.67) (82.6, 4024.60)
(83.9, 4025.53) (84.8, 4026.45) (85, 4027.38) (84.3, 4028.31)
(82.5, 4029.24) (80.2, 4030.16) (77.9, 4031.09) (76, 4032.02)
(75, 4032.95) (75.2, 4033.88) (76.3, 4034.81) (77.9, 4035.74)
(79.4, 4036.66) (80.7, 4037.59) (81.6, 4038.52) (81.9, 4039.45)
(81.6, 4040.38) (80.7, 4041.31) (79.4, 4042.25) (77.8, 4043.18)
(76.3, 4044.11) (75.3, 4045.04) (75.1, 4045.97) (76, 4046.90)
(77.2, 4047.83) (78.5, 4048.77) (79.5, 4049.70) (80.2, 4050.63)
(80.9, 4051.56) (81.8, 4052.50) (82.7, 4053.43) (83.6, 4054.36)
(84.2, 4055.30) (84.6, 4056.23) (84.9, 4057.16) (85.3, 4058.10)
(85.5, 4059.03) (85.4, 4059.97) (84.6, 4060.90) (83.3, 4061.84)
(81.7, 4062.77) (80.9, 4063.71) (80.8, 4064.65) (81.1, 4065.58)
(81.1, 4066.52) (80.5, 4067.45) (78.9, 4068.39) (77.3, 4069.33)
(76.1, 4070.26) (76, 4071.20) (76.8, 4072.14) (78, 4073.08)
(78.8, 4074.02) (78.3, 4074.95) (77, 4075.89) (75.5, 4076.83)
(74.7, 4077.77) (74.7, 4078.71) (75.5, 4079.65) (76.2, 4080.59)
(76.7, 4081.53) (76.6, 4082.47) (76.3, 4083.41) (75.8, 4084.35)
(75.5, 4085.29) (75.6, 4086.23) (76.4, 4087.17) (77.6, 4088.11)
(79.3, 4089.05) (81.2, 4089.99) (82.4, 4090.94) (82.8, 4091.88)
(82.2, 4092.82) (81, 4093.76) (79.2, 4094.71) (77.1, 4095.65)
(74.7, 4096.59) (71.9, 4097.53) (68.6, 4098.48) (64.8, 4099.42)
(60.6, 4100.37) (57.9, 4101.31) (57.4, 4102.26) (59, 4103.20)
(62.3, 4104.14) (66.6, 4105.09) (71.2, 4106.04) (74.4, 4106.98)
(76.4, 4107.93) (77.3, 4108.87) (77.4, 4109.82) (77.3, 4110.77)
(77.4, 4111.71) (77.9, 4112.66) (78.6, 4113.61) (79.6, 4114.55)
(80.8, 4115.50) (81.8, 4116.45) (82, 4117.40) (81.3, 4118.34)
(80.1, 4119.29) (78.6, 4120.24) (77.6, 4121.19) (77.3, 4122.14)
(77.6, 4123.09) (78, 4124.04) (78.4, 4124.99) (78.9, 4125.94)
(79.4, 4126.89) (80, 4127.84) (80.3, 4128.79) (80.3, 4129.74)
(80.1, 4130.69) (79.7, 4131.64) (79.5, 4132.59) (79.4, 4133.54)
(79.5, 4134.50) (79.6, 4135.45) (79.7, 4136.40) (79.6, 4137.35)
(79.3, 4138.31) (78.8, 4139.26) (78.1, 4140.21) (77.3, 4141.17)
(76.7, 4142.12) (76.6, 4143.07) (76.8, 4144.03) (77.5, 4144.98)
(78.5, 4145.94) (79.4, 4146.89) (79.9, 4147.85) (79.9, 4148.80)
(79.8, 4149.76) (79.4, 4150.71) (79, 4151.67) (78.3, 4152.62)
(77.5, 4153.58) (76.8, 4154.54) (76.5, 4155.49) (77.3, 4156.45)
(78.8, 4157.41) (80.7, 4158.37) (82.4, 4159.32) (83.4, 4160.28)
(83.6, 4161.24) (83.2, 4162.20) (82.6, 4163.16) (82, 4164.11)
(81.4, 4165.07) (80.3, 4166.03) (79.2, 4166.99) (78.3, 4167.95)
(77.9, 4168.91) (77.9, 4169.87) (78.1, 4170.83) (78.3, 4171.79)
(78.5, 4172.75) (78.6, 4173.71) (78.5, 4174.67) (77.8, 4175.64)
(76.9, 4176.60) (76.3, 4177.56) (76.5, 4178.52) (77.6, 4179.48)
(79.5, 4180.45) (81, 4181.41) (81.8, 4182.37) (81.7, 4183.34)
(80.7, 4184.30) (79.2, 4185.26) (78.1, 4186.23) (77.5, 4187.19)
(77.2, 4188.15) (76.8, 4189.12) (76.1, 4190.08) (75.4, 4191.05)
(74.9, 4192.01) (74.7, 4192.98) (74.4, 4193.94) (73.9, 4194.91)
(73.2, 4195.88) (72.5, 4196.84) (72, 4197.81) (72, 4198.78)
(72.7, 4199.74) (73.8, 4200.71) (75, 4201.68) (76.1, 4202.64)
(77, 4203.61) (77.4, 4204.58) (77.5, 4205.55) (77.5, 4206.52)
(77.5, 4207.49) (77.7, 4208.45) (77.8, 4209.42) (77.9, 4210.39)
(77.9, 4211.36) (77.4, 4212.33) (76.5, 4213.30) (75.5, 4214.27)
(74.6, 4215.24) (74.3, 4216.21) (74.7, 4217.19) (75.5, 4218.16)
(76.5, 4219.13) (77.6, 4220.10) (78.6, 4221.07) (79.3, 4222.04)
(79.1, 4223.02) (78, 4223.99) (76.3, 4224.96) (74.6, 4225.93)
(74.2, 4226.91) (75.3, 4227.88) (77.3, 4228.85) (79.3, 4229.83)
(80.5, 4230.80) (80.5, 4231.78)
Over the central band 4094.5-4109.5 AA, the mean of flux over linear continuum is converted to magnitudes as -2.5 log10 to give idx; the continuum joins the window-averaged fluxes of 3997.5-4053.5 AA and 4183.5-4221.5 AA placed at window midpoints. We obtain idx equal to 0.15 mag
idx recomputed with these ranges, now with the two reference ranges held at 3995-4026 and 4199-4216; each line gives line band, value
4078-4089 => 0.05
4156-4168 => -0.05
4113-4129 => -0.01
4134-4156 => -0.01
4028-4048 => 0.03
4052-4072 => -0.02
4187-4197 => 0.02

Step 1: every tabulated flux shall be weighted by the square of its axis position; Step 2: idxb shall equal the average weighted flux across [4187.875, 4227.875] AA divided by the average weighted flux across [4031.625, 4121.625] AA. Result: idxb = 1.0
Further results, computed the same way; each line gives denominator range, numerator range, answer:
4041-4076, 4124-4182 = 1.03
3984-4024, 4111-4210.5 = 1.04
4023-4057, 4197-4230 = 1.04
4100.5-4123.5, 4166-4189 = 1.09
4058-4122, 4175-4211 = 1.05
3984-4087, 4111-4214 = 1.04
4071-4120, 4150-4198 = 1.08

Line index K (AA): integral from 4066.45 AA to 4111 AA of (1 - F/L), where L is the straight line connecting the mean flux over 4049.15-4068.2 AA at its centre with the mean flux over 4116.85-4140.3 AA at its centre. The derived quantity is 3.6 AA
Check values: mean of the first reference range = 82.6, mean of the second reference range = 79.4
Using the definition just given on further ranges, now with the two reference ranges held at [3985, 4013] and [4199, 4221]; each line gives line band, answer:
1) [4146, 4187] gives -1.11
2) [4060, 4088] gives 0.47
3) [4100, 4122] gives 1.34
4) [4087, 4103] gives 1.09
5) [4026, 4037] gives 0.11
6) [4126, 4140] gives -0.28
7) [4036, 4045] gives 0.05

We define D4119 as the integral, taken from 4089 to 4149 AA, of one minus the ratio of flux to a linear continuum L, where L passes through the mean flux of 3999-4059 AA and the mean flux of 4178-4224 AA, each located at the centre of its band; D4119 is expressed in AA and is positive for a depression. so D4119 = 1.5 AA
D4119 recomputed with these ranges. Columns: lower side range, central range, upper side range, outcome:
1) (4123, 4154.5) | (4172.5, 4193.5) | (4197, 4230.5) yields -0.17 AA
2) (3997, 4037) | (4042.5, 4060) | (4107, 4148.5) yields -0.10 AA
